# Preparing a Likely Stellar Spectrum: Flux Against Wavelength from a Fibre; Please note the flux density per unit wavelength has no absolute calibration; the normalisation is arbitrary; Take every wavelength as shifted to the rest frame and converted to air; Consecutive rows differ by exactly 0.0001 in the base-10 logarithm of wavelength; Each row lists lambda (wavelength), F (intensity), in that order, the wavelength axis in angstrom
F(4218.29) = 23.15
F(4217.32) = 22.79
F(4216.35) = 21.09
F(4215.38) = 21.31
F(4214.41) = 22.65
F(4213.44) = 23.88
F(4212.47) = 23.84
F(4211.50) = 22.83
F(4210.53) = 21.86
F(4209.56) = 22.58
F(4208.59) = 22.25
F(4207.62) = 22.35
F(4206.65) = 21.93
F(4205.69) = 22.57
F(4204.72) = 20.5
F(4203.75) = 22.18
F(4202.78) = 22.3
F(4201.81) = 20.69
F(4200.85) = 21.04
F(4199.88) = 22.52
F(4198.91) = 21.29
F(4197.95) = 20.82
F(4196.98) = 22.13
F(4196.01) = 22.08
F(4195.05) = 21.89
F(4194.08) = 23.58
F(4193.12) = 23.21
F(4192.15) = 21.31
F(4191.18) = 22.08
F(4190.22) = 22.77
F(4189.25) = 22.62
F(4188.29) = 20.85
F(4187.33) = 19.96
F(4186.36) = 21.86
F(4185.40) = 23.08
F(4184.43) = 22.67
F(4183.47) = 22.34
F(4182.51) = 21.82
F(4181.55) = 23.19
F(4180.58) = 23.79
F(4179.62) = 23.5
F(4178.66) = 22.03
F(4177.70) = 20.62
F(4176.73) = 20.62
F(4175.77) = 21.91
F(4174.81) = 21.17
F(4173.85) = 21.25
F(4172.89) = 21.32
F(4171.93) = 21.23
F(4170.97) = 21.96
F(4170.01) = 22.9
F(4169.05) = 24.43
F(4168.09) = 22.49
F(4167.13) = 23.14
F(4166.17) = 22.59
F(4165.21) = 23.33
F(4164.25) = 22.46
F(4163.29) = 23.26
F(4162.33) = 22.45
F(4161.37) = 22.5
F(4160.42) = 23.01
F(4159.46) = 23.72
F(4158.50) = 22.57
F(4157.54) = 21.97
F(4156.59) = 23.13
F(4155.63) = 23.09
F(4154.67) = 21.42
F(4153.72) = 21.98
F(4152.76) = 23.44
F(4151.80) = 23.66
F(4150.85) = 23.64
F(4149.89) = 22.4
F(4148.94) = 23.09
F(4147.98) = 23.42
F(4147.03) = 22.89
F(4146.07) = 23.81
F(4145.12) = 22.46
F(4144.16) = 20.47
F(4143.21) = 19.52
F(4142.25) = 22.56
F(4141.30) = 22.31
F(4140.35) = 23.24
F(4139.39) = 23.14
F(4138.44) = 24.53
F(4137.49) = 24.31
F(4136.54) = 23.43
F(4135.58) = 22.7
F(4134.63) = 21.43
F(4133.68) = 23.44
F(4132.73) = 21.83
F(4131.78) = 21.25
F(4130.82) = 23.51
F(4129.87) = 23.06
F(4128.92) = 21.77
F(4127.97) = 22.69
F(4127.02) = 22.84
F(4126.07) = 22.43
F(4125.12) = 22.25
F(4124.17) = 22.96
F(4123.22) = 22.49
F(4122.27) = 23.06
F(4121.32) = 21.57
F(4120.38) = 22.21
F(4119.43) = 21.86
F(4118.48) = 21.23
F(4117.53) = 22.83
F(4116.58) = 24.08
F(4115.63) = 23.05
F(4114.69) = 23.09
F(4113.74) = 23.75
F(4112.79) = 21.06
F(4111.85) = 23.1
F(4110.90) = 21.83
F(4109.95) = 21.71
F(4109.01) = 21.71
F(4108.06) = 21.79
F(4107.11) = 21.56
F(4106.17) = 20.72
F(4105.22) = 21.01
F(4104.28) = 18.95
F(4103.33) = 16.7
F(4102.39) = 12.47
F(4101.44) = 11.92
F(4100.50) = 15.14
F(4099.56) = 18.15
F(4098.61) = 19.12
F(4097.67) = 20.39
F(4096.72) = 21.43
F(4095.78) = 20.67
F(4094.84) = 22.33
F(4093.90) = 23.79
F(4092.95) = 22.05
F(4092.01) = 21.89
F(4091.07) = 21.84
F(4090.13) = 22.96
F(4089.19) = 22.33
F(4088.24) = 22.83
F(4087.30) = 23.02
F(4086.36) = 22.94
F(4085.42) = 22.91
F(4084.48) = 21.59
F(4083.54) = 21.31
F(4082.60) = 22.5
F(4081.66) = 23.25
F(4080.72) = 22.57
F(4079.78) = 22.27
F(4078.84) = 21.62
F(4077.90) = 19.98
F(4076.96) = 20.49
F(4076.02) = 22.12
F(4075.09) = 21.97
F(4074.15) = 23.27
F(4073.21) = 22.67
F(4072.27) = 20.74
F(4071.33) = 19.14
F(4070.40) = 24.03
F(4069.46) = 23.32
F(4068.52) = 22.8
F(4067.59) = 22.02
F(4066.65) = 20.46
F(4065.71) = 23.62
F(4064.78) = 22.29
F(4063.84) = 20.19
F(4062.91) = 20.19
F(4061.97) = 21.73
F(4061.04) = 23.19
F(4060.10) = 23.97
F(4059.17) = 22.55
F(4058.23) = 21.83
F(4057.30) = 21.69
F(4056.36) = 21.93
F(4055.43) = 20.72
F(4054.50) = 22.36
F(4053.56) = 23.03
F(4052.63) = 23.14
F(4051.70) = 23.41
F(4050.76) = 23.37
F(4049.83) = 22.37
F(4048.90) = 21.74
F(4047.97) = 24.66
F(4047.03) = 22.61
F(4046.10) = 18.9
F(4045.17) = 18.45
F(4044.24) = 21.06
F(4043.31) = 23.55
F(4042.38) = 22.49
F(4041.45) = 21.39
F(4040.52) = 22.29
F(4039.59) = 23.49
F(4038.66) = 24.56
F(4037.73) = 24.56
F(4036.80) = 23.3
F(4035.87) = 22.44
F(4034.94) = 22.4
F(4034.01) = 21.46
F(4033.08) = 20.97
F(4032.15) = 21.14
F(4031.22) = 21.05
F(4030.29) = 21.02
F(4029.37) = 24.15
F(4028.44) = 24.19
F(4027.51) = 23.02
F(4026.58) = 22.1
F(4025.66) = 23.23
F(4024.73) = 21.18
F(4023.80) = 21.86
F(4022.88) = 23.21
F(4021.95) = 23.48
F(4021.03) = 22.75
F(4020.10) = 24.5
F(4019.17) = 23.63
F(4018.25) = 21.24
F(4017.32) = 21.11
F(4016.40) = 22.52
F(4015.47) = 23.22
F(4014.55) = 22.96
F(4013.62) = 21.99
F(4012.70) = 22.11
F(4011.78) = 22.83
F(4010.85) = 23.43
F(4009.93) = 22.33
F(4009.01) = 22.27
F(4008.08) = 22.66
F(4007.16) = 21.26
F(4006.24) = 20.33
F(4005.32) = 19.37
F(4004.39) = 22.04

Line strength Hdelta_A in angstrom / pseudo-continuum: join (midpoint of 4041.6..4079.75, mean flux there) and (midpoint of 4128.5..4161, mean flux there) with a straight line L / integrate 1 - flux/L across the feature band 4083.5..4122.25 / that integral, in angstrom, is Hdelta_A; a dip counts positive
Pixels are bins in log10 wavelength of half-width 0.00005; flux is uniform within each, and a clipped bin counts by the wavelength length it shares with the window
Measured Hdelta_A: 2.15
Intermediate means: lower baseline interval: 22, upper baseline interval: 22.7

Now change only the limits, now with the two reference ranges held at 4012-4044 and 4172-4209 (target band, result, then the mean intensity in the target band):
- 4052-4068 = 0.3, 22.1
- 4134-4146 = -0.2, 22.6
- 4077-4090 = 0.1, 22.2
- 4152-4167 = -0.5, 22.7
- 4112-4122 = -0.1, 22.5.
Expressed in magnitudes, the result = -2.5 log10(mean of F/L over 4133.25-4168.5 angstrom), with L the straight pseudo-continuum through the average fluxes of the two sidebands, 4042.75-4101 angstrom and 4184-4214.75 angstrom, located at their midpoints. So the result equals -0.04 mag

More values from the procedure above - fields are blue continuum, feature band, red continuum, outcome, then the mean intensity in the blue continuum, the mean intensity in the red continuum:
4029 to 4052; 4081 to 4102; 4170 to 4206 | 0.05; 22.3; 21.9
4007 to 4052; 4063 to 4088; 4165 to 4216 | 0.02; 22.4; 22.2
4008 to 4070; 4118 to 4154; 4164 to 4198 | -0.02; 22.4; 22.2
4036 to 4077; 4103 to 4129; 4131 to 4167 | 0.03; 22.2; 22.7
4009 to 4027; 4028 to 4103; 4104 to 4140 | 0.04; 22.6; 22.4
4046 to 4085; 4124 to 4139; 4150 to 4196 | -0.02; 22.1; 22.4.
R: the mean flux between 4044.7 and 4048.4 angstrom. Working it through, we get 21.1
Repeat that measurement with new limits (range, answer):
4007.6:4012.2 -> 22.7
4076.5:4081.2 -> 21.4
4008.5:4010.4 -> 22.3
